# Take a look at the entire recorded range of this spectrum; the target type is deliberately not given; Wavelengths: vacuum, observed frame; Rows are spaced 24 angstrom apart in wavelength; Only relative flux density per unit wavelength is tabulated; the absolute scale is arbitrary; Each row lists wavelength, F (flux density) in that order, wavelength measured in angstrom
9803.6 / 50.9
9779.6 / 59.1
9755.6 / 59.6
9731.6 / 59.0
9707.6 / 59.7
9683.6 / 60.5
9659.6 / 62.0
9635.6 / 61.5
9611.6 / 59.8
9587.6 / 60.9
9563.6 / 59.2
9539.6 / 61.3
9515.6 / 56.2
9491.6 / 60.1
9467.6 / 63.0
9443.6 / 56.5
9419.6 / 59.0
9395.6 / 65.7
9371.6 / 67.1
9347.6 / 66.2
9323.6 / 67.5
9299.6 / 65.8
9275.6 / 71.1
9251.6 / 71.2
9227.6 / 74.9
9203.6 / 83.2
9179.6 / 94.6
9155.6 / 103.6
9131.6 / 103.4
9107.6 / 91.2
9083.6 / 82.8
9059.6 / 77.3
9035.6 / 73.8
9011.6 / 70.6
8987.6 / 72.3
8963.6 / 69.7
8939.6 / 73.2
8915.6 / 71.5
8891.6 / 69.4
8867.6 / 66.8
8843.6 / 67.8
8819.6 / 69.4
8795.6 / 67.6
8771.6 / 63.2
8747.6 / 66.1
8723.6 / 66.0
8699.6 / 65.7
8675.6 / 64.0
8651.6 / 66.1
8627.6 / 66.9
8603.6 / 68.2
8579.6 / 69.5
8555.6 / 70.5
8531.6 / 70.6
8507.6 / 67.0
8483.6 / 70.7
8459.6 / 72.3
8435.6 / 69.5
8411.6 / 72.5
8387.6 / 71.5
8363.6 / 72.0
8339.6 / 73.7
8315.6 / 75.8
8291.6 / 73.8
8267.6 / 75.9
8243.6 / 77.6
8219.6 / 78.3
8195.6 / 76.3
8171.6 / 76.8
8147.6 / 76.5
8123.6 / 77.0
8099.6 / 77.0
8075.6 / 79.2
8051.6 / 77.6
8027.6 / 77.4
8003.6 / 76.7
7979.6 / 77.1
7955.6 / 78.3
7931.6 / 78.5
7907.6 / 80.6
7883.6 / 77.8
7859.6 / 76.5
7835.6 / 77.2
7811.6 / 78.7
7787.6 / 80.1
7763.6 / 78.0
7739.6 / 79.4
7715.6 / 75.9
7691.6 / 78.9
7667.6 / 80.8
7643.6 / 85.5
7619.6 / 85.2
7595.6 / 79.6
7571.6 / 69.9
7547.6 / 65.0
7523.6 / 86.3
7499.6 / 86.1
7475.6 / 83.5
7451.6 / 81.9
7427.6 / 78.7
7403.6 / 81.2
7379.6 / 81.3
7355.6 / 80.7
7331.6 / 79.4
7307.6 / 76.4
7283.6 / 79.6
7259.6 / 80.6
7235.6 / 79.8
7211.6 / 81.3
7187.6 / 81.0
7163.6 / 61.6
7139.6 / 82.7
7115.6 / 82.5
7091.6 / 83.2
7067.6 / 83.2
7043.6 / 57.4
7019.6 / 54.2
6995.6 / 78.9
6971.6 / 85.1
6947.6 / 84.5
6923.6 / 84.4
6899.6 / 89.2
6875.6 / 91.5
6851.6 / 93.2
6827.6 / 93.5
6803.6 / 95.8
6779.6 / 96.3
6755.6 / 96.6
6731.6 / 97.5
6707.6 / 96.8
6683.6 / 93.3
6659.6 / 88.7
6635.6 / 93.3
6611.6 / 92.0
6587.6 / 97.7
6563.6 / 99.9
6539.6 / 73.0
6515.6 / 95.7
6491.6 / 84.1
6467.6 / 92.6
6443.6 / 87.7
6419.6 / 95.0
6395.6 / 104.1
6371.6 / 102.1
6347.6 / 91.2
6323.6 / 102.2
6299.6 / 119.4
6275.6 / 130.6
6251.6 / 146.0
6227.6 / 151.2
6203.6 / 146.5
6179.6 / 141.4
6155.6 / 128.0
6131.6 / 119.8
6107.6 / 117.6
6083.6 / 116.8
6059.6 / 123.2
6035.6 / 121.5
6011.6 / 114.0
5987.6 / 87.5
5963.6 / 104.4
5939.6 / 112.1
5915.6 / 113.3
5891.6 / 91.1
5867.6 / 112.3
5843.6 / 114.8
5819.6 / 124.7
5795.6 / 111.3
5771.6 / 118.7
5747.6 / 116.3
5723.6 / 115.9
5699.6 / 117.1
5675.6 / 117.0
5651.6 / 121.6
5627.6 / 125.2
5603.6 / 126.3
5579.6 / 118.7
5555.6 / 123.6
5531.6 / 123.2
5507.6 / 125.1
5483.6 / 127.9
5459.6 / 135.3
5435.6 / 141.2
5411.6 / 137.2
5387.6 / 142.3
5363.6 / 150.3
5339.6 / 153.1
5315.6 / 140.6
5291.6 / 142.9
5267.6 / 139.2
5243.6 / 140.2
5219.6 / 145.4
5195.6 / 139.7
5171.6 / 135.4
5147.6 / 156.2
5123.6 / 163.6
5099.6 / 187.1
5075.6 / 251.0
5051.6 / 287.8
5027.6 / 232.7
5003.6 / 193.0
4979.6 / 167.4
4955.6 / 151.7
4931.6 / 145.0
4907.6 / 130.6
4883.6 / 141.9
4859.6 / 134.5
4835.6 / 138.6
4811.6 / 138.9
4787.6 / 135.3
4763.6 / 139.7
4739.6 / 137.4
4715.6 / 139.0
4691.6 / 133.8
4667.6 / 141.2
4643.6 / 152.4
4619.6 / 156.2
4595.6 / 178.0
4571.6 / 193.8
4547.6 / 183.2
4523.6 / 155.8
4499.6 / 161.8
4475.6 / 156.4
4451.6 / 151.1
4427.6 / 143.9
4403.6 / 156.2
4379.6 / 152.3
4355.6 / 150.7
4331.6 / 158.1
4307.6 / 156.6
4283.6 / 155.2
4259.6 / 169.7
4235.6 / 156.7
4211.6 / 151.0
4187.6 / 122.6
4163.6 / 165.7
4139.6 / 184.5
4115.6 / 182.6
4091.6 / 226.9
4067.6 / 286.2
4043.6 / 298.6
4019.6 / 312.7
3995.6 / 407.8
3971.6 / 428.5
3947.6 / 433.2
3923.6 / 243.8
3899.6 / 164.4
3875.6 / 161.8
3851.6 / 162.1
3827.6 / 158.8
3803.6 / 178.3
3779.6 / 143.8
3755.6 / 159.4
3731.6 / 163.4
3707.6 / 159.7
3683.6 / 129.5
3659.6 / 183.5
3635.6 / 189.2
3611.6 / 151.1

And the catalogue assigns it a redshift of 2.268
